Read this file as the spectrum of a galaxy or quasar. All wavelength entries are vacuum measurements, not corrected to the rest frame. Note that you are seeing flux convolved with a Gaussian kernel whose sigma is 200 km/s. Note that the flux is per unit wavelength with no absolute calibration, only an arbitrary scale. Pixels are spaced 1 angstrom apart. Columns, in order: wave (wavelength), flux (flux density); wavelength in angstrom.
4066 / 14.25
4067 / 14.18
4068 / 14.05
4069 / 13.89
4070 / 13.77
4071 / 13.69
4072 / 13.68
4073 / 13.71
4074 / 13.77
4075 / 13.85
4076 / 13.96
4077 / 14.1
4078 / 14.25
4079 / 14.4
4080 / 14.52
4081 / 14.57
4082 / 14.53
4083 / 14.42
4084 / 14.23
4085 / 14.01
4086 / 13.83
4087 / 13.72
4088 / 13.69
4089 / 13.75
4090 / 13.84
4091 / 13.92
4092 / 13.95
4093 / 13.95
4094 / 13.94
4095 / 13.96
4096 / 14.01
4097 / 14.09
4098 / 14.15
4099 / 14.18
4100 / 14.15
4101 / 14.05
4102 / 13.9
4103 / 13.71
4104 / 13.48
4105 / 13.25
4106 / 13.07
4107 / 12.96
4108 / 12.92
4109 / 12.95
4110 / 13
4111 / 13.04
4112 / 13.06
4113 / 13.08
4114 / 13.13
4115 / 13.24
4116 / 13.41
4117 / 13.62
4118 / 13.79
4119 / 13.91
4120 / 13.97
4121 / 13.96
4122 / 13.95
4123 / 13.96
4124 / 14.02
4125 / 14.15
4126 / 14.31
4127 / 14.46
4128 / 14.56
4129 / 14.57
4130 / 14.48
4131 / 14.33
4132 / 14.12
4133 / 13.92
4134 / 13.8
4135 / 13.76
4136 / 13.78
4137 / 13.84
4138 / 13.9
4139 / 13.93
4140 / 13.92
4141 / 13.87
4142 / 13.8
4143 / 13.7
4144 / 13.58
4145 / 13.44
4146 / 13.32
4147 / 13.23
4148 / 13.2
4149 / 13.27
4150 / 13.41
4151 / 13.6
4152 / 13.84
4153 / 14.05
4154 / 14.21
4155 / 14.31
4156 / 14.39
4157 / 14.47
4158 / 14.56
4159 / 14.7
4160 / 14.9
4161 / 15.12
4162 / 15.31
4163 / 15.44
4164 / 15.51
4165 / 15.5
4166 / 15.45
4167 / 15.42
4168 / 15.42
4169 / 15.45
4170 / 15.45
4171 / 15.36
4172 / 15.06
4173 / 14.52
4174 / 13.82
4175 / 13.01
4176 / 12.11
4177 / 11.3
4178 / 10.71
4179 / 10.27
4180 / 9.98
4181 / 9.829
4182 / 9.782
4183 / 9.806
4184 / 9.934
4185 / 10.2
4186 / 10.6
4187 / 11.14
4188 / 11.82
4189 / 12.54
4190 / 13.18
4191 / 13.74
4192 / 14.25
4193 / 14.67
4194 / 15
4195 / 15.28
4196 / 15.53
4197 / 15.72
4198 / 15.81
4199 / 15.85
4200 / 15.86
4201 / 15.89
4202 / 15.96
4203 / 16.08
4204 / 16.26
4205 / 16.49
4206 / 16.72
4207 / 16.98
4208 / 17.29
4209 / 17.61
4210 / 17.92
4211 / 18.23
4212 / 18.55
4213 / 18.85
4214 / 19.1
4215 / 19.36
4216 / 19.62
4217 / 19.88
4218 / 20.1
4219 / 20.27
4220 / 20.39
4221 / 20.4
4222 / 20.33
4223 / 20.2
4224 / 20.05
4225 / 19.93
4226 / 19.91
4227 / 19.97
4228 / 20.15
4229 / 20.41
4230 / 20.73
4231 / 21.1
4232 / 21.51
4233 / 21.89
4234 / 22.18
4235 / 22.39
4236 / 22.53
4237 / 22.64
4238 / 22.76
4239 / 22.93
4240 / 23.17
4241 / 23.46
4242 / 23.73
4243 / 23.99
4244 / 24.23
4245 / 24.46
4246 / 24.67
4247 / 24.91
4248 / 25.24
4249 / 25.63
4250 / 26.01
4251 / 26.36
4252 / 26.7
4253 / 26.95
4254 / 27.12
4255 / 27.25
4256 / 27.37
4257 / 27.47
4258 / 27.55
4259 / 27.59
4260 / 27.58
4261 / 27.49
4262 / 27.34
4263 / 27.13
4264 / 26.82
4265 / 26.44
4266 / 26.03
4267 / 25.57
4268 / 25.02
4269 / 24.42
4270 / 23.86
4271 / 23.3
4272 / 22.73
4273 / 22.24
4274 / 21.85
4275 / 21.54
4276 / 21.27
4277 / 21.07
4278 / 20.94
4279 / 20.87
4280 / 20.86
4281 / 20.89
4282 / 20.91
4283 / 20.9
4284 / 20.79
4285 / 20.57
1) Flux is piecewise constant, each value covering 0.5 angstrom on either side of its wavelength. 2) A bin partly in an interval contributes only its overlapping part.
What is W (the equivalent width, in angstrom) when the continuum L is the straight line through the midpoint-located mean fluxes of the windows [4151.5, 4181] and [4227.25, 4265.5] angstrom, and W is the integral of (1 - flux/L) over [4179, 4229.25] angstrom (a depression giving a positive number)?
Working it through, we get 8.1 angstrom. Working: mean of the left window 14.1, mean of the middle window 16.2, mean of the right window 24.7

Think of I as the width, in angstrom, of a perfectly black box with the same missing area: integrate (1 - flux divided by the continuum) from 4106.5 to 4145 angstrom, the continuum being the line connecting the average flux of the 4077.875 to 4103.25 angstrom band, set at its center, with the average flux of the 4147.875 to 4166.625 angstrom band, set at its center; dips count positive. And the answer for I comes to 1.5 angstrom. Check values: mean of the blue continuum 14.1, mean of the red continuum 14.5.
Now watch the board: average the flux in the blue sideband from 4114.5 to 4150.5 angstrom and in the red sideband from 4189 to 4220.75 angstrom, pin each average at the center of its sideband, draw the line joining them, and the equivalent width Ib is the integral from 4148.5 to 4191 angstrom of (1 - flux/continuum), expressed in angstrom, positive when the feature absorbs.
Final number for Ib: 5.7 angstrom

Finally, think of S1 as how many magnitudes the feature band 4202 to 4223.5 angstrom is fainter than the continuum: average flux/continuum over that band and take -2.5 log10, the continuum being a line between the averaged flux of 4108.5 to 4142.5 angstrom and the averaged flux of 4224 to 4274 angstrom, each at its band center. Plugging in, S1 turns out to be 0.146 mag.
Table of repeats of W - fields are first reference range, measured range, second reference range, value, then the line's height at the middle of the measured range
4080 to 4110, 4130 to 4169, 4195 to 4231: 4.12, 15.9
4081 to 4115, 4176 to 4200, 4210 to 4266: 8.82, 19.8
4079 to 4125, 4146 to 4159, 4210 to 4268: 2.53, 17.2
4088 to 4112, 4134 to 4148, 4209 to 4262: 2.32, 16.4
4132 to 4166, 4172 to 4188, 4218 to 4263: 5.56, 17.3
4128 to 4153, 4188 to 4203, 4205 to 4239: 2.59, 18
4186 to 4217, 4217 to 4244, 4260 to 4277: -2.37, 19.7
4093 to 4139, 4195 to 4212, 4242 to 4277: 3.51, 20.8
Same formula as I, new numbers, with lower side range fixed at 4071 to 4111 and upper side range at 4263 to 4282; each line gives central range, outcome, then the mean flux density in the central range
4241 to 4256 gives -2.5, 25.5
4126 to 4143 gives 2.1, 14.1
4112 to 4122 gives 1.1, 13.6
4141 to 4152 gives 2.1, 13.5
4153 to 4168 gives 2.1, 14.9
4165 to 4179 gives 3.1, 14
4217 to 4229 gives 0.3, 20.2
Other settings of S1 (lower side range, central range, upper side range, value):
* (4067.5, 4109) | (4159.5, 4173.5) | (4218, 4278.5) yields 0.22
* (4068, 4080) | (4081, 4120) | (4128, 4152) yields 0.01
